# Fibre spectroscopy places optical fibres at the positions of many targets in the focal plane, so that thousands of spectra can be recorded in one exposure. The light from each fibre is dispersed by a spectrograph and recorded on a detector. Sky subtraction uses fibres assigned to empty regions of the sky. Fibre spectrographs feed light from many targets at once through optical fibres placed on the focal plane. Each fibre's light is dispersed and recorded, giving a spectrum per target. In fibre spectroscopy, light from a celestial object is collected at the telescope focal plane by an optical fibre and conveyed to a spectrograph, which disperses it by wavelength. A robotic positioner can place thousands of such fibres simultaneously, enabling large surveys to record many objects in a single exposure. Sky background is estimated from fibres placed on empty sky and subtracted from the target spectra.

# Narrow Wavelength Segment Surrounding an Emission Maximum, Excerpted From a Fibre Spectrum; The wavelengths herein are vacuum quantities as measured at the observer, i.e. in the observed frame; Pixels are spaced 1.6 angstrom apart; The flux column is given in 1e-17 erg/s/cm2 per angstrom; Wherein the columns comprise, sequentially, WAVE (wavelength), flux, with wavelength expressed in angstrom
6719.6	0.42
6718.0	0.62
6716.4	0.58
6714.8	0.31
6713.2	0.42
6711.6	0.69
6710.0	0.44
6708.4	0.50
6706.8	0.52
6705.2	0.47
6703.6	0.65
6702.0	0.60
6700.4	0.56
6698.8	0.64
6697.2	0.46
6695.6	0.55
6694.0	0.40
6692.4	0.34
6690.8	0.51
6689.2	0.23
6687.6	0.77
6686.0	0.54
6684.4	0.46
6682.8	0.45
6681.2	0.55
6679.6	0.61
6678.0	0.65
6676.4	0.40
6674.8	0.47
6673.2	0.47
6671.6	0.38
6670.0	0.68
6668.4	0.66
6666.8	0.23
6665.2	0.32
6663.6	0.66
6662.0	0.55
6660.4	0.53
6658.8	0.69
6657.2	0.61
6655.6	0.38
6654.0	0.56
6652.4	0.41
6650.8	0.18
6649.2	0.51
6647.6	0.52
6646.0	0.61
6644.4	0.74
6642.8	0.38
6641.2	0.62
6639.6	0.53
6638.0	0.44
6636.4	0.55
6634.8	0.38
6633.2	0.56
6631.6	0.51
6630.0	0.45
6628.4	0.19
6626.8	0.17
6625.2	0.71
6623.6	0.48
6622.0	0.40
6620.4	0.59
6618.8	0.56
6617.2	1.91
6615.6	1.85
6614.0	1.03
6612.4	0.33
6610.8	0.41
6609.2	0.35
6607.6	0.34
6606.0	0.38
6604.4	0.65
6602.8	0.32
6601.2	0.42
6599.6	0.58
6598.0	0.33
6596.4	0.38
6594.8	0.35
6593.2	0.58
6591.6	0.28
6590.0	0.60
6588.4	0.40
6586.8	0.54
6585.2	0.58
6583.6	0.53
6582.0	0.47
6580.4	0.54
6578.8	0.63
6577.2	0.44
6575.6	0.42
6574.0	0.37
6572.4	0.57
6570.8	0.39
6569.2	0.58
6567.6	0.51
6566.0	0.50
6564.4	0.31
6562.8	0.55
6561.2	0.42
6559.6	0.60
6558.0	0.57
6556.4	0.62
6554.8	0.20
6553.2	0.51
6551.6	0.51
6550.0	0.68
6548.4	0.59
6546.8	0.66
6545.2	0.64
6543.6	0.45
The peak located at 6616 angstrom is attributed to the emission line H-beta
